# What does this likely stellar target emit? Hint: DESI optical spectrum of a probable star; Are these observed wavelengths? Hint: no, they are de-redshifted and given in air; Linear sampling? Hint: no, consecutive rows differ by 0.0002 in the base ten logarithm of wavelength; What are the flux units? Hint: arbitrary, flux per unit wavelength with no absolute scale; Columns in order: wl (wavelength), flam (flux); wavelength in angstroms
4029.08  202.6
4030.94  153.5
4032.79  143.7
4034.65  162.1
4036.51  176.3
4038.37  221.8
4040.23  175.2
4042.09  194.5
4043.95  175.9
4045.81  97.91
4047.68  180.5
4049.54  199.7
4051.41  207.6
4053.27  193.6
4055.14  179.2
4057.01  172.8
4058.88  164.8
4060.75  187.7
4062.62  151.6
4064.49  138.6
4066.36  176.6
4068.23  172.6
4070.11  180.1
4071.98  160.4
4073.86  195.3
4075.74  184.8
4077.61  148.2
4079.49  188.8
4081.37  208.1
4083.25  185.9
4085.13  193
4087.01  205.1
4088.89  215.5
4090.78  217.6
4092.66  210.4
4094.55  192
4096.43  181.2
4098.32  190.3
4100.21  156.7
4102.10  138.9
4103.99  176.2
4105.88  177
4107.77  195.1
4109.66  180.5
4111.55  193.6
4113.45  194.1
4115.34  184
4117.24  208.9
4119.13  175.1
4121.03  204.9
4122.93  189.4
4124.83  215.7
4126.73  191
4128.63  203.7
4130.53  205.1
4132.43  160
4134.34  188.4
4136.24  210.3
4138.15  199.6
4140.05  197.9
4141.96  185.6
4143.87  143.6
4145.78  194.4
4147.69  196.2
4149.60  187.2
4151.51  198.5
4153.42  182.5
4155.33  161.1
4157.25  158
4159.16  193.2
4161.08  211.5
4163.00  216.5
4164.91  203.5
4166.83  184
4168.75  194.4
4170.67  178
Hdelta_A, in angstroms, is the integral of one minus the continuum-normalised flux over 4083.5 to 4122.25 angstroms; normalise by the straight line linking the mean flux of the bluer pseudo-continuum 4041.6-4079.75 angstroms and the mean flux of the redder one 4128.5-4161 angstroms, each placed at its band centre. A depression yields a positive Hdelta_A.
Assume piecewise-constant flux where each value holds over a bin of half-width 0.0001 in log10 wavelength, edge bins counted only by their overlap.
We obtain -2.1 angstroms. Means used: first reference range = 173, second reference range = 186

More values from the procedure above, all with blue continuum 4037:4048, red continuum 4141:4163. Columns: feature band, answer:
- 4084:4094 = -1.6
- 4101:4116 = 0.1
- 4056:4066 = 0.7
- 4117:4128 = -0.9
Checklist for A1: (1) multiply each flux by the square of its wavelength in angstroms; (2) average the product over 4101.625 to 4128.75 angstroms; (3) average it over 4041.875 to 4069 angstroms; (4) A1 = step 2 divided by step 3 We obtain 1.1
